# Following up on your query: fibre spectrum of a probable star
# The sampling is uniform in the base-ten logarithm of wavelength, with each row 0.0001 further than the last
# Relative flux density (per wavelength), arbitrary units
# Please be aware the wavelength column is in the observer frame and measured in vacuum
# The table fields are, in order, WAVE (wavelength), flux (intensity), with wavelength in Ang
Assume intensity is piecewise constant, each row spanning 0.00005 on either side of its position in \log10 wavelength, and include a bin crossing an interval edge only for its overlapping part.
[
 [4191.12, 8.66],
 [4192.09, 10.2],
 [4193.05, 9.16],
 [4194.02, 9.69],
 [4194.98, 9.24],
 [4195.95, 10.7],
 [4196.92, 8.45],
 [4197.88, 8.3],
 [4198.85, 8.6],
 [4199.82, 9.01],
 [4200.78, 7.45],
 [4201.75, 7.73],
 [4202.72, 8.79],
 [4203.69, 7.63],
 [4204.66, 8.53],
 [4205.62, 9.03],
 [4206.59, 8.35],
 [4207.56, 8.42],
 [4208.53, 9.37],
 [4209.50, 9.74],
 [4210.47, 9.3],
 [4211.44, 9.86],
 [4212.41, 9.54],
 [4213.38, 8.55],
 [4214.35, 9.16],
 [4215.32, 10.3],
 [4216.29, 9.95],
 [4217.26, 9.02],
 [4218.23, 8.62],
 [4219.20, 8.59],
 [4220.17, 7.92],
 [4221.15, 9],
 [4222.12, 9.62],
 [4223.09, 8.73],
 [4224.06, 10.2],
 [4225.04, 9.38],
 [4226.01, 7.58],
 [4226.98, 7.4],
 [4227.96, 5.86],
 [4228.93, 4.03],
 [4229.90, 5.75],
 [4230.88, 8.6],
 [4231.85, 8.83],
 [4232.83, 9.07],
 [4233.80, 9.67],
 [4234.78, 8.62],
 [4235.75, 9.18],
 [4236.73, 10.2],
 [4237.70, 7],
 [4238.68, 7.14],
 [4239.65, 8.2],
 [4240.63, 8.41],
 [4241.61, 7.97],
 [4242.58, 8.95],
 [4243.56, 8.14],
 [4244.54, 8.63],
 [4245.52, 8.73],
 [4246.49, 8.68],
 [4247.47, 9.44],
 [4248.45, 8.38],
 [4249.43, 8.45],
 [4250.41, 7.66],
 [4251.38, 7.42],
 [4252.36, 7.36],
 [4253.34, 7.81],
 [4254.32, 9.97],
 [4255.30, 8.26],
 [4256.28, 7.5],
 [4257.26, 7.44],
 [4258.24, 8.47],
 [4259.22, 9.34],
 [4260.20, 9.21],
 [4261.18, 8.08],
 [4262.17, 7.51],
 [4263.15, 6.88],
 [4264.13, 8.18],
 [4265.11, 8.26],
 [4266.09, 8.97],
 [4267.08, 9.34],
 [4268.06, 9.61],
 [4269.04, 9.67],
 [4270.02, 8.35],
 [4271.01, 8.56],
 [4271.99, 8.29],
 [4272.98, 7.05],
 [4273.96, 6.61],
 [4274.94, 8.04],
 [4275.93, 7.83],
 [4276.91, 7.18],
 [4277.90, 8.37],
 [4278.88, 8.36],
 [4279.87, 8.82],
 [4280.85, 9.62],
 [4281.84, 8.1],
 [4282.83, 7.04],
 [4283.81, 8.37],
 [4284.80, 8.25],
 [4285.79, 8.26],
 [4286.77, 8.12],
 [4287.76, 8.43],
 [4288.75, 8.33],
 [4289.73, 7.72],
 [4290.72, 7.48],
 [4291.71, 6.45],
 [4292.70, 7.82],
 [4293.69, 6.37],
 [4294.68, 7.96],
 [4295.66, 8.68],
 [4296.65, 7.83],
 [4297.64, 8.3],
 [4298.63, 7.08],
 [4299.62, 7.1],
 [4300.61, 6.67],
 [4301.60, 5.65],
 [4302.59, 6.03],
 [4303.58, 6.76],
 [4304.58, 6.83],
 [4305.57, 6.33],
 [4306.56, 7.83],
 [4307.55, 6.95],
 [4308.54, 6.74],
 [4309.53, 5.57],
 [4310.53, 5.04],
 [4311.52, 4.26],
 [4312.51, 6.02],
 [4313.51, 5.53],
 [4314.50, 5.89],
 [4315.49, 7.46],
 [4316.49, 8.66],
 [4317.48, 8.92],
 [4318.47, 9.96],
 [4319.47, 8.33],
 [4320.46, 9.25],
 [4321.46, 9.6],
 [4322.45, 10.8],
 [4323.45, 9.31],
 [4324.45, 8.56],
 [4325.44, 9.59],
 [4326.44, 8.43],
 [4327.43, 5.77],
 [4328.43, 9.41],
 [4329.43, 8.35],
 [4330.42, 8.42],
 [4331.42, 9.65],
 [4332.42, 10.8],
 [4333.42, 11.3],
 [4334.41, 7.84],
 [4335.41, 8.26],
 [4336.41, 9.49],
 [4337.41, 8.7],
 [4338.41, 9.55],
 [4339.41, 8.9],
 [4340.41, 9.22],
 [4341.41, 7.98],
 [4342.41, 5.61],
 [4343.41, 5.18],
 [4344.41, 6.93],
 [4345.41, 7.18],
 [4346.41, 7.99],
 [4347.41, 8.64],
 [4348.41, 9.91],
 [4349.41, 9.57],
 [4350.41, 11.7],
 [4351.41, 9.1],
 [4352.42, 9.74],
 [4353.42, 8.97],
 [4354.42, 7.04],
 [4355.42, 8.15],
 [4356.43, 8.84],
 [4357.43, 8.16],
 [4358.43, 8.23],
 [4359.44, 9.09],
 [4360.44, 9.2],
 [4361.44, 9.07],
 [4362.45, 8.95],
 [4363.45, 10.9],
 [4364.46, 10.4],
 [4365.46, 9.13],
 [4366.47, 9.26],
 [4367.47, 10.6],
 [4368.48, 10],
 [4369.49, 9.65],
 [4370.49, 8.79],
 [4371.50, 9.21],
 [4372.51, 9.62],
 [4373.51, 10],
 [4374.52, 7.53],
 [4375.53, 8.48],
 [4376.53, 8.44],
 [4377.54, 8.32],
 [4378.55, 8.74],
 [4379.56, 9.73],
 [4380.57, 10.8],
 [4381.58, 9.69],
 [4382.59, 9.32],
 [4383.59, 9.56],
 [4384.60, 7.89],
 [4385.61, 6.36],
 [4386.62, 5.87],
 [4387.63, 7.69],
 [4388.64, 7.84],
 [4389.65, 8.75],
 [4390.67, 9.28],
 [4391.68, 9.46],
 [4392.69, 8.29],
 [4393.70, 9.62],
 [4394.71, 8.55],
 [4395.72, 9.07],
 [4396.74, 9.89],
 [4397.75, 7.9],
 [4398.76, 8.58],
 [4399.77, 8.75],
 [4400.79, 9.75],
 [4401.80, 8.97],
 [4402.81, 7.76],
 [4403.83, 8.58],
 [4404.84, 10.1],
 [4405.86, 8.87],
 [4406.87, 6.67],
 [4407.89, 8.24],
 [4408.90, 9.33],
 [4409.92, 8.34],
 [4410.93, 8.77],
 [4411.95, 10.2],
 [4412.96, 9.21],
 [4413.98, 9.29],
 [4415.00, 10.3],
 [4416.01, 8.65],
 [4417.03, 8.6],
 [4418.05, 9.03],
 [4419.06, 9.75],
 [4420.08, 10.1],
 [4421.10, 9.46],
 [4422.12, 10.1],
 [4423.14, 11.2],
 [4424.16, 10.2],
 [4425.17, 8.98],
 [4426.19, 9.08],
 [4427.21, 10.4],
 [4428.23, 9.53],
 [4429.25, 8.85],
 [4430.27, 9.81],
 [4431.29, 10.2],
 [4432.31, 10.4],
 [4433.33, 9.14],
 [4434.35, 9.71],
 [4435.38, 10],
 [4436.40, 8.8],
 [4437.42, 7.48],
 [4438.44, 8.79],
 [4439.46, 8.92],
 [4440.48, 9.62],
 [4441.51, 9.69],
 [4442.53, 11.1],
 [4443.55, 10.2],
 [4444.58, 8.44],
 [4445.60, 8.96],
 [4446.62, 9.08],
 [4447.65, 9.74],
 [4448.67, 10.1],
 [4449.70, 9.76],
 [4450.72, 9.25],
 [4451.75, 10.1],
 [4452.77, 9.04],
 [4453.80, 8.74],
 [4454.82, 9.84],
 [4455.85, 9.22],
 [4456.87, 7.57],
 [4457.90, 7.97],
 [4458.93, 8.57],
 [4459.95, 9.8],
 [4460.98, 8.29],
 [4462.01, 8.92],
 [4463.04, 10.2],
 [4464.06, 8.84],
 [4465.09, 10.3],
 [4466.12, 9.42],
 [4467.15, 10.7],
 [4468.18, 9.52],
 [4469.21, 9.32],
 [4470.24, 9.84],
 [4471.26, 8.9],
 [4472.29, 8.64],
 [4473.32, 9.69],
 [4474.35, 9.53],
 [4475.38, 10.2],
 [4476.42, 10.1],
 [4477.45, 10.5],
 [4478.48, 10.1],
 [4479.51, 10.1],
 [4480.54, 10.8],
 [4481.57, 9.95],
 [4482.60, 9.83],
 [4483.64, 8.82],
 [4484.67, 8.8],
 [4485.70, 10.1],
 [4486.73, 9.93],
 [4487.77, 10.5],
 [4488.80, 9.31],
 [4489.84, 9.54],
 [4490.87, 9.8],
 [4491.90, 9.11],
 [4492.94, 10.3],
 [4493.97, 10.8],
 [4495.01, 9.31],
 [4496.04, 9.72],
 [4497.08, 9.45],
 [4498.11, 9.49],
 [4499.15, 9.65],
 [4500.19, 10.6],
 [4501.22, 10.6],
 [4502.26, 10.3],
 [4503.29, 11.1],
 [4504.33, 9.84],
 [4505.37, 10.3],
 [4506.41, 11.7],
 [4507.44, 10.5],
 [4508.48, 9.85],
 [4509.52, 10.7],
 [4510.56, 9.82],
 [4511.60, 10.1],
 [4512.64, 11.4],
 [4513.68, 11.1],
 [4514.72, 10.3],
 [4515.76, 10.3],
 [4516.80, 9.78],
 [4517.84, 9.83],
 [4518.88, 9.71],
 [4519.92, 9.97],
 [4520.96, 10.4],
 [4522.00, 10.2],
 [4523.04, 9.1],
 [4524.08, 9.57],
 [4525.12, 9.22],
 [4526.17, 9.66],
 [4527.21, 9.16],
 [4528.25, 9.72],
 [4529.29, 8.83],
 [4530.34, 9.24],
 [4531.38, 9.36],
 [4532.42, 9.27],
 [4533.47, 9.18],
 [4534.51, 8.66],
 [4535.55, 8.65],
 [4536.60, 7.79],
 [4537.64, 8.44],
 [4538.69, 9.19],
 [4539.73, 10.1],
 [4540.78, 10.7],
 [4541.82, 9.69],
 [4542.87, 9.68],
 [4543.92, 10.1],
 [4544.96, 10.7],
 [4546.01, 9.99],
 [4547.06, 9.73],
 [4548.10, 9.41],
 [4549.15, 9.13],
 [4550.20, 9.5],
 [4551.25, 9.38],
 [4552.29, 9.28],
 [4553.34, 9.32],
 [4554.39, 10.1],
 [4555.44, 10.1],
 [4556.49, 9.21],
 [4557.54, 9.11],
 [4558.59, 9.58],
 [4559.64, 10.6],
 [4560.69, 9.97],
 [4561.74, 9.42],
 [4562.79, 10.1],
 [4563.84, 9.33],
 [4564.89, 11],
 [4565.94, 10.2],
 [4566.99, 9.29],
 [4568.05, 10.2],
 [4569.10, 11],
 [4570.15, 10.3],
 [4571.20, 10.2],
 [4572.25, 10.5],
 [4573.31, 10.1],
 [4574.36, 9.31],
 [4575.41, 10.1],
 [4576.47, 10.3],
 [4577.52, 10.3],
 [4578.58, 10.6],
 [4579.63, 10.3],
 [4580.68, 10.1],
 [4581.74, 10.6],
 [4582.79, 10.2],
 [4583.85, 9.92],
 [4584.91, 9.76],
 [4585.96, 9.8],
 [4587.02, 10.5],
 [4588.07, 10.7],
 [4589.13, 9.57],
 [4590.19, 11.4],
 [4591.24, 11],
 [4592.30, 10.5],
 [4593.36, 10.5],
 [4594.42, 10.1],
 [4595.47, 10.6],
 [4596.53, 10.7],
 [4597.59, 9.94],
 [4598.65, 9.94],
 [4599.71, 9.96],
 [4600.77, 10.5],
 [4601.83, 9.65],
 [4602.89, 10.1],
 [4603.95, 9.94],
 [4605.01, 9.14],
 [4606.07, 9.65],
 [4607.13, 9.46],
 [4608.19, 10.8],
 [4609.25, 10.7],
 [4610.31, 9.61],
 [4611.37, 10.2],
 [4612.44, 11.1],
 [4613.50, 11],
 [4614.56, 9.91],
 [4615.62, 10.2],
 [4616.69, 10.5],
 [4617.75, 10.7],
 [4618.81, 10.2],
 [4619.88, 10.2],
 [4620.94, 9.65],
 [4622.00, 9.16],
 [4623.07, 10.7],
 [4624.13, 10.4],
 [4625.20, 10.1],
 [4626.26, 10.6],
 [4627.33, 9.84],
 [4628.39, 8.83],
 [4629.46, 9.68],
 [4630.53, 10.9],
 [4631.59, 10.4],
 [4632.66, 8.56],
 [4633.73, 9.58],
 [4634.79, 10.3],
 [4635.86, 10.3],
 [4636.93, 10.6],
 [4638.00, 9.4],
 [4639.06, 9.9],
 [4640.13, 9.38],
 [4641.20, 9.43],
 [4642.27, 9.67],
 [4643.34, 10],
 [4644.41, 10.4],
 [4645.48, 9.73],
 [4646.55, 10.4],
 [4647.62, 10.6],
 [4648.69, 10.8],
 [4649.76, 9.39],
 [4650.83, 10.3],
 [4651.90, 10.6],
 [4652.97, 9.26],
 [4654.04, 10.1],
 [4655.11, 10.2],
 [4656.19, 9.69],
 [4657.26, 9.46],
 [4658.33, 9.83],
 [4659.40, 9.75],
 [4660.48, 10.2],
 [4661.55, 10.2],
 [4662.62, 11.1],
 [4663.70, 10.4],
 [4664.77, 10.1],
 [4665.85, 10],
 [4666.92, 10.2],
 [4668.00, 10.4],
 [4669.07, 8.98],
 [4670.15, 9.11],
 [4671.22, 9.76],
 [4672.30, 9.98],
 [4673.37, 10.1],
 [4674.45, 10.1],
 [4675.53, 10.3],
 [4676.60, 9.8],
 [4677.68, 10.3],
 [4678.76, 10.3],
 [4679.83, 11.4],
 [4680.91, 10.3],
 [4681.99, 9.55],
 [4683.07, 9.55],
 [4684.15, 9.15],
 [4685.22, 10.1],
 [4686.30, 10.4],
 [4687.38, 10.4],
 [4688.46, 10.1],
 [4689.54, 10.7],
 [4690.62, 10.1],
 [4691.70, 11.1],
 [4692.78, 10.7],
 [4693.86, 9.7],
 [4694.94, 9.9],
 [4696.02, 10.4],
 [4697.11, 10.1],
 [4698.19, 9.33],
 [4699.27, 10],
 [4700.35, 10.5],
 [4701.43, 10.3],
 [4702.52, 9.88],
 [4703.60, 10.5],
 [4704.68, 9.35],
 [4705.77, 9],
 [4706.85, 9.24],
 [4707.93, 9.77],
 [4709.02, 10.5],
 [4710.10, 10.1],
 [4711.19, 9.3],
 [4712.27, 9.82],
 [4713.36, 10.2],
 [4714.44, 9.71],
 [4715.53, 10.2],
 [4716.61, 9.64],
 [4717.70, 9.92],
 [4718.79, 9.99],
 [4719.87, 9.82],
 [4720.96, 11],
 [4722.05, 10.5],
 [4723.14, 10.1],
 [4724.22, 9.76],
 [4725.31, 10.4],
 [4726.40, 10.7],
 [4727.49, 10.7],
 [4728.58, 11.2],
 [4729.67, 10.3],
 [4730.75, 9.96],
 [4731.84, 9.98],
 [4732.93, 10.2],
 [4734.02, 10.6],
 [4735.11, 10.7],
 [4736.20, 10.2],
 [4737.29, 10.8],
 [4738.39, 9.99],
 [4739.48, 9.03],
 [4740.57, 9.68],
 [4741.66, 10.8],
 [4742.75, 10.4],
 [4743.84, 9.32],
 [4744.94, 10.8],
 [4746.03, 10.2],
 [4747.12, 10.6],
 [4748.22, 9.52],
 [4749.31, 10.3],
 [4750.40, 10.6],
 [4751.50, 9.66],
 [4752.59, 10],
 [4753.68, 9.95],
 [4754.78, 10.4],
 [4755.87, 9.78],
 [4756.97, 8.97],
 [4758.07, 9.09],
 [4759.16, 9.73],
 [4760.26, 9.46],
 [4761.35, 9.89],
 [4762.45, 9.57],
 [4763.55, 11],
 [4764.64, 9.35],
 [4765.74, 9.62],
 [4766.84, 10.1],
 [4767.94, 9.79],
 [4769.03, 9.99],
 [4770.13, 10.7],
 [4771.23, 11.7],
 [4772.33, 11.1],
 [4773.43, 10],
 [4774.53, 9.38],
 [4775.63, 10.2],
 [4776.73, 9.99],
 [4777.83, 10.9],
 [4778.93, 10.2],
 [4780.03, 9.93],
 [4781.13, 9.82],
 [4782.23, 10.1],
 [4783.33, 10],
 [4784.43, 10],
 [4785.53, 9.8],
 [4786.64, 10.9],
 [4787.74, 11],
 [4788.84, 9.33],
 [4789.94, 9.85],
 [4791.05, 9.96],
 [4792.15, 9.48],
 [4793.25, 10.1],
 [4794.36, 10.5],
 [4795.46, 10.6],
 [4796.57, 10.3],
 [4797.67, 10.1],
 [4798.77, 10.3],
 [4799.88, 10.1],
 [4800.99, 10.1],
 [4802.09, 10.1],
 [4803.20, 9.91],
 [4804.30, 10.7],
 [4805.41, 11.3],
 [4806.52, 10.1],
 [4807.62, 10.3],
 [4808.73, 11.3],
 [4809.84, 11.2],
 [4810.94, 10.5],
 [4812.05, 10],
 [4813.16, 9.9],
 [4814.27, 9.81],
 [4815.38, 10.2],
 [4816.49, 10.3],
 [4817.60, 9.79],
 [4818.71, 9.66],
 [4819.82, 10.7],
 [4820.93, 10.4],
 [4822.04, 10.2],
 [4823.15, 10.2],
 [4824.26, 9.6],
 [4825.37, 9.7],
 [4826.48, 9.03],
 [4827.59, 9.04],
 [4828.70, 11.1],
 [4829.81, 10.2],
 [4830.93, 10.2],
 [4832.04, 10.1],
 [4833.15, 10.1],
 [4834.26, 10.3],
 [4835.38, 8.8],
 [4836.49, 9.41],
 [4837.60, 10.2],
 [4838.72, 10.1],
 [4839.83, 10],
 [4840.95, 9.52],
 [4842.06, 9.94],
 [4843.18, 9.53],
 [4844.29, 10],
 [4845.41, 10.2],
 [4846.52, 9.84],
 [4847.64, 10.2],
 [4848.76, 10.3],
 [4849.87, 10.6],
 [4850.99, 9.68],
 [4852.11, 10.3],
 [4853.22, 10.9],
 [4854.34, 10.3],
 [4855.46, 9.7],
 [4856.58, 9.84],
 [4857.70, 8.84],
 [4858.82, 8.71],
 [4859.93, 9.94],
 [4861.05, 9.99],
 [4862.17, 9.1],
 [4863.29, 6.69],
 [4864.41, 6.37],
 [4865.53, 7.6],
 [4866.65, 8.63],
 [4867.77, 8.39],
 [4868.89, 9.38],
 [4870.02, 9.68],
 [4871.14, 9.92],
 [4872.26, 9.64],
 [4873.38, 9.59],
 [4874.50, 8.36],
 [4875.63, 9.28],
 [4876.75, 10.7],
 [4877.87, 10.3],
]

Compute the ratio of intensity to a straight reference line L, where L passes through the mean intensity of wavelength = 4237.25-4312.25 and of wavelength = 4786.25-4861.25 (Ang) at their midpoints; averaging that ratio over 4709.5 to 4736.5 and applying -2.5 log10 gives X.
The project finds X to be -0.06 mag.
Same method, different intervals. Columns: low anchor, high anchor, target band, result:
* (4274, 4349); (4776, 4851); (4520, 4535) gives -0.07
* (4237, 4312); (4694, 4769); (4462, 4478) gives -0.11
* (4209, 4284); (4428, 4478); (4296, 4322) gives 0.22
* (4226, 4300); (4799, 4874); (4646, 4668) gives -0.10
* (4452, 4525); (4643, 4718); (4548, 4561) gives 0.03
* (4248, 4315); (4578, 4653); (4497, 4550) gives -0.04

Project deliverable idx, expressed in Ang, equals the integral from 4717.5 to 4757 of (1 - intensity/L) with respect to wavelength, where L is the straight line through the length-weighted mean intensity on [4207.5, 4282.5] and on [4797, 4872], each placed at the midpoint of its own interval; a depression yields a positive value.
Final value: -2.5 Ang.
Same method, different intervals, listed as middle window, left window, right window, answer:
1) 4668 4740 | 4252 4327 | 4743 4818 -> -2.2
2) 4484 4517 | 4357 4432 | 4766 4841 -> -2.6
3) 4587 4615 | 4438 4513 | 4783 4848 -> -1.1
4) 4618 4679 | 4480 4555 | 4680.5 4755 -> 0.0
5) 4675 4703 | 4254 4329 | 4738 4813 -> -1.3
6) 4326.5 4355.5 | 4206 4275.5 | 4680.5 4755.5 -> 0.7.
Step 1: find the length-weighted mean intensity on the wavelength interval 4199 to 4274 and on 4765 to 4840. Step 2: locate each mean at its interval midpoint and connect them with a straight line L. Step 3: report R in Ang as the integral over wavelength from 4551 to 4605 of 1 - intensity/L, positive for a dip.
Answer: -3.5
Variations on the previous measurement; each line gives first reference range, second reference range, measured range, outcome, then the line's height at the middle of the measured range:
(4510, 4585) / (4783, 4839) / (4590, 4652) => -1.37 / 9.9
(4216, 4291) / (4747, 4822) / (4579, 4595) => -1.49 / 9.45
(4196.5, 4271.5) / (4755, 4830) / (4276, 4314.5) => 6.27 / 8.67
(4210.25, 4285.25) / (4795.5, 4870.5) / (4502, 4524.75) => -3.04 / 9.05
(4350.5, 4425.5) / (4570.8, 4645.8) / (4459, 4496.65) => -0.88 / 9.47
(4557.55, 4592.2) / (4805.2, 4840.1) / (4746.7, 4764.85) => 0.45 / 10.1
